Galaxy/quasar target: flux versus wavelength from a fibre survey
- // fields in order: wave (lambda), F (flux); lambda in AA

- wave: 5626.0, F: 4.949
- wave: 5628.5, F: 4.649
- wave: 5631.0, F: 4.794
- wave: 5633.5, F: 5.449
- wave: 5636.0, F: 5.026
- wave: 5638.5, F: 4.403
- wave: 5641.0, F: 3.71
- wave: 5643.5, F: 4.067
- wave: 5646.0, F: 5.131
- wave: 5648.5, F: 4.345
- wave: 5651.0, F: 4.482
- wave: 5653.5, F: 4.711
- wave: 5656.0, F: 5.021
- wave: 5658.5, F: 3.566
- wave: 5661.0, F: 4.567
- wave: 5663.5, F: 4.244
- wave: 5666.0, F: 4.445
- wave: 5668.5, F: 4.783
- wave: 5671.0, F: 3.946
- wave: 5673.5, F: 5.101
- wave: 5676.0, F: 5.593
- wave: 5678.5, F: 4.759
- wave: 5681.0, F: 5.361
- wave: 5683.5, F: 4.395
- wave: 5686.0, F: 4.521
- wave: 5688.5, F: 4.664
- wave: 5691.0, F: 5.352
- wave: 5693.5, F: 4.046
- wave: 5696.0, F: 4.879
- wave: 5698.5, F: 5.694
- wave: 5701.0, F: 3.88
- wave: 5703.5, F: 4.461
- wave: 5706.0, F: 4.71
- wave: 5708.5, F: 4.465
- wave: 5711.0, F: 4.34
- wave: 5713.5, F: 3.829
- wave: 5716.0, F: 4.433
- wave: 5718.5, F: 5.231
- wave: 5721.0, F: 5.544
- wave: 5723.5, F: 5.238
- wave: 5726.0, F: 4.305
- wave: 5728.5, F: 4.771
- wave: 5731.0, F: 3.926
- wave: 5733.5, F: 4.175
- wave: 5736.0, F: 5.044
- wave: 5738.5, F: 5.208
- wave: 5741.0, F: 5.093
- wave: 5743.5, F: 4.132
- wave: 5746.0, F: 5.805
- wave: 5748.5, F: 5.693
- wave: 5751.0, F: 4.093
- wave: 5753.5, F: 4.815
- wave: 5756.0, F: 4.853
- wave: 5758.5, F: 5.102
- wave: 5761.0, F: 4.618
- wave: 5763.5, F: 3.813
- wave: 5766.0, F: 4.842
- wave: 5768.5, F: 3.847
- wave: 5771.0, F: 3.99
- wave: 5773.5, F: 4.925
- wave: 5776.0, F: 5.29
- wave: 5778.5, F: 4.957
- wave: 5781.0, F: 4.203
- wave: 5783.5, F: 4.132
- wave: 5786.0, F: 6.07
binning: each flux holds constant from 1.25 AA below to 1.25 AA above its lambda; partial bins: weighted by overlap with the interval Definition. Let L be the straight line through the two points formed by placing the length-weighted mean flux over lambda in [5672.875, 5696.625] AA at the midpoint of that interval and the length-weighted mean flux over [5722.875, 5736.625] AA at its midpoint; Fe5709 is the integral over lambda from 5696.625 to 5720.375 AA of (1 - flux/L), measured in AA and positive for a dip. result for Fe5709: 0.5 AA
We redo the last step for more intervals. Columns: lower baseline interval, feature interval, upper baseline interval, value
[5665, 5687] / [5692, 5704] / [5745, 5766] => 0.44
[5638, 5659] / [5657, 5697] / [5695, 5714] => -1.38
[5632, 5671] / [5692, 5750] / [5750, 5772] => -3.39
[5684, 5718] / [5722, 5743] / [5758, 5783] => -0.72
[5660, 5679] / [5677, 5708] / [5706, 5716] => -1.79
